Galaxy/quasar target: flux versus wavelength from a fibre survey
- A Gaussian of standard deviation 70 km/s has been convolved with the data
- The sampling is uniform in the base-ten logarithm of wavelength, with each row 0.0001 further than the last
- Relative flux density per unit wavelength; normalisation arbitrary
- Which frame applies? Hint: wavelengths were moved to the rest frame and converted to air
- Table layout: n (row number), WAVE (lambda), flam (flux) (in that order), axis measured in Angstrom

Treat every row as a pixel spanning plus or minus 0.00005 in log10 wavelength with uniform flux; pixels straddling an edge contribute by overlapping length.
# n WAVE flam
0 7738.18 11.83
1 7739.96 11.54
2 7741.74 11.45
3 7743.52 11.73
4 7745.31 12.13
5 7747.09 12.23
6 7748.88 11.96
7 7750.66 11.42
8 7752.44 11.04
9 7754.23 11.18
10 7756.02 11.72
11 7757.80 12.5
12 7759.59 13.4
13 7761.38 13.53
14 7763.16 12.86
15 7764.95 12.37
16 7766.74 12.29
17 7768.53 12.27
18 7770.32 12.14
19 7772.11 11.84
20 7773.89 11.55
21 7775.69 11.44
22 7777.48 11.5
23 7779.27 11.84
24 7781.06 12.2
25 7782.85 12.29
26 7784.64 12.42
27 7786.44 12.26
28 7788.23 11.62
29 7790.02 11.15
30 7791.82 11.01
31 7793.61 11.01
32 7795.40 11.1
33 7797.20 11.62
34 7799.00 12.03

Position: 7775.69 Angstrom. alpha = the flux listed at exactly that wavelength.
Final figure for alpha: 11.44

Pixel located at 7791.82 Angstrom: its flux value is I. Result 11.01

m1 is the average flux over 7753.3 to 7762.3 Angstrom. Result 12.5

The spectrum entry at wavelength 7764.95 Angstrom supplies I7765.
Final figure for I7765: 12.37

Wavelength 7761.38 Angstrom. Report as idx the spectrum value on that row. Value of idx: 13.53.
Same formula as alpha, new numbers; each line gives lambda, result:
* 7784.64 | 12.42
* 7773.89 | 11.55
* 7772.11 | 11.84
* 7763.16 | 12.86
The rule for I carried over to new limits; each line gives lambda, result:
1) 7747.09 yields 12.23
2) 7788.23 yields 11.62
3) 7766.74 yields 12.29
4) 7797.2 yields 11.62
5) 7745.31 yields 12.13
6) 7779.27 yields 11.84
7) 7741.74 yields 11.45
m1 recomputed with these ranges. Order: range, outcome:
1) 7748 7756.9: 11.5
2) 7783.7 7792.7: 11.7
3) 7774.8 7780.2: 11.6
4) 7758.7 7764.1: 13.3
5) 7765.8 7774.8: 12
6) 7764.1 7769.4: 12.3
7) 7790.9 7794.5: 11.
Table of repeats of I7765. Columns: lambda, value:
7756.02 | 11.72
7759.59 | 13.4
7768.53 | 12.27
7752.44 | 11.04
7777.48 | 11.5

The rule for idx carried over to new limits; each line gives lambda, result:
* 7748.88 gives 11.96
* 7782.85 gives 12.29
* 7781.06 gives 12.2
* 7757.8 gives 12.5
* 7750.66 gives 11.42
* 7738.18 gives 11.83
